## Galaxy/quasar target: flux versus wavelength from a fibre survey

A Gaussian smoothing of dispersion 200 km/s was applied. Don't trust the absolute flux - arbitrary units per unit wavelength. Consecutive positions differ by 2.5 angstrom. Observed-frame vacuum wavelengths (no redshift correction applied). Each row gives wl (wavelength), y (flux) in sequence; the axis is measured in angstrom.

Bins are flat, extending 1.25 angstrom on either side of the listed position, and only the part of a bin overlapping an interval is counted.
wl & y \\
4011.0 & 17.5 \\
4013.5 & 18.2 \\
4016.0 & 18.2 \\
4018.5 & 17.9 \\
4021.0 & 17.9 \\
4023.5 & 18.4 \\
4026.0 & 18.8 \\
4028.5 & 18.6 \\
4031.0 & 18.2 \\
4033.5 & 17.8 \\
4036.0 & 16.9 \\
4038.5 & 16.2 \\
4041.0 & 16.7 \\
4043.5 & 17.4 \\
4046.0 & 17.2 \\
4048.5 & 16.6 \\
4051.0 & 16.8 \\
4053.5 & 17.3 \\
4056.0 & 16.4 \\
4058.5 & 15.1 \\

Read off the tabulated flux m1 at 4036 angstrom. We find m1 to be 16.9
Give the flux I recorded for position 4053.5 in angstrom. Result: 17.3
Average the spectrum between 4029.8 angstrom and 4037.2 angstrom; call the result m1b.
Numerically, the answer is 17.6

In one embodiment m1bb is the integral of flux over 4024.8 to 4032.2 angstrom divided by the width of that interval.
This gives 18.5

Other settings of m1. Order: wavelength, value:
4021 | 17.9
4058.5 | 15.1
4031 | 18.2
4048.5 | 16.6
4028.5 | 18.6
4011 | 17.5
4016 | 18.2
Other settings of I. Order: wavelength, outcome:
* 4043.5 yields 17.4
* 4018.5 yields 17.9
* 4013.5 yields 18.2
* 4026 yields 18.8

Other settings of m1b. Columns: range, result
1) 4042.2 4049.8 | 17.1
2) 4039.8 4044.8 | 17.1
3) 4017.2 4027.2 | 18.2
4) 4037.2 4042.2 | 16.5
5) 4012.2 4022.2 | 18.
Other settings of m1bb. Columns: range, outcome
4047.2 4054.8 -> 16.9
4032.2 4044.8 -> 17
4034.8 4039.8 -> 16.5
